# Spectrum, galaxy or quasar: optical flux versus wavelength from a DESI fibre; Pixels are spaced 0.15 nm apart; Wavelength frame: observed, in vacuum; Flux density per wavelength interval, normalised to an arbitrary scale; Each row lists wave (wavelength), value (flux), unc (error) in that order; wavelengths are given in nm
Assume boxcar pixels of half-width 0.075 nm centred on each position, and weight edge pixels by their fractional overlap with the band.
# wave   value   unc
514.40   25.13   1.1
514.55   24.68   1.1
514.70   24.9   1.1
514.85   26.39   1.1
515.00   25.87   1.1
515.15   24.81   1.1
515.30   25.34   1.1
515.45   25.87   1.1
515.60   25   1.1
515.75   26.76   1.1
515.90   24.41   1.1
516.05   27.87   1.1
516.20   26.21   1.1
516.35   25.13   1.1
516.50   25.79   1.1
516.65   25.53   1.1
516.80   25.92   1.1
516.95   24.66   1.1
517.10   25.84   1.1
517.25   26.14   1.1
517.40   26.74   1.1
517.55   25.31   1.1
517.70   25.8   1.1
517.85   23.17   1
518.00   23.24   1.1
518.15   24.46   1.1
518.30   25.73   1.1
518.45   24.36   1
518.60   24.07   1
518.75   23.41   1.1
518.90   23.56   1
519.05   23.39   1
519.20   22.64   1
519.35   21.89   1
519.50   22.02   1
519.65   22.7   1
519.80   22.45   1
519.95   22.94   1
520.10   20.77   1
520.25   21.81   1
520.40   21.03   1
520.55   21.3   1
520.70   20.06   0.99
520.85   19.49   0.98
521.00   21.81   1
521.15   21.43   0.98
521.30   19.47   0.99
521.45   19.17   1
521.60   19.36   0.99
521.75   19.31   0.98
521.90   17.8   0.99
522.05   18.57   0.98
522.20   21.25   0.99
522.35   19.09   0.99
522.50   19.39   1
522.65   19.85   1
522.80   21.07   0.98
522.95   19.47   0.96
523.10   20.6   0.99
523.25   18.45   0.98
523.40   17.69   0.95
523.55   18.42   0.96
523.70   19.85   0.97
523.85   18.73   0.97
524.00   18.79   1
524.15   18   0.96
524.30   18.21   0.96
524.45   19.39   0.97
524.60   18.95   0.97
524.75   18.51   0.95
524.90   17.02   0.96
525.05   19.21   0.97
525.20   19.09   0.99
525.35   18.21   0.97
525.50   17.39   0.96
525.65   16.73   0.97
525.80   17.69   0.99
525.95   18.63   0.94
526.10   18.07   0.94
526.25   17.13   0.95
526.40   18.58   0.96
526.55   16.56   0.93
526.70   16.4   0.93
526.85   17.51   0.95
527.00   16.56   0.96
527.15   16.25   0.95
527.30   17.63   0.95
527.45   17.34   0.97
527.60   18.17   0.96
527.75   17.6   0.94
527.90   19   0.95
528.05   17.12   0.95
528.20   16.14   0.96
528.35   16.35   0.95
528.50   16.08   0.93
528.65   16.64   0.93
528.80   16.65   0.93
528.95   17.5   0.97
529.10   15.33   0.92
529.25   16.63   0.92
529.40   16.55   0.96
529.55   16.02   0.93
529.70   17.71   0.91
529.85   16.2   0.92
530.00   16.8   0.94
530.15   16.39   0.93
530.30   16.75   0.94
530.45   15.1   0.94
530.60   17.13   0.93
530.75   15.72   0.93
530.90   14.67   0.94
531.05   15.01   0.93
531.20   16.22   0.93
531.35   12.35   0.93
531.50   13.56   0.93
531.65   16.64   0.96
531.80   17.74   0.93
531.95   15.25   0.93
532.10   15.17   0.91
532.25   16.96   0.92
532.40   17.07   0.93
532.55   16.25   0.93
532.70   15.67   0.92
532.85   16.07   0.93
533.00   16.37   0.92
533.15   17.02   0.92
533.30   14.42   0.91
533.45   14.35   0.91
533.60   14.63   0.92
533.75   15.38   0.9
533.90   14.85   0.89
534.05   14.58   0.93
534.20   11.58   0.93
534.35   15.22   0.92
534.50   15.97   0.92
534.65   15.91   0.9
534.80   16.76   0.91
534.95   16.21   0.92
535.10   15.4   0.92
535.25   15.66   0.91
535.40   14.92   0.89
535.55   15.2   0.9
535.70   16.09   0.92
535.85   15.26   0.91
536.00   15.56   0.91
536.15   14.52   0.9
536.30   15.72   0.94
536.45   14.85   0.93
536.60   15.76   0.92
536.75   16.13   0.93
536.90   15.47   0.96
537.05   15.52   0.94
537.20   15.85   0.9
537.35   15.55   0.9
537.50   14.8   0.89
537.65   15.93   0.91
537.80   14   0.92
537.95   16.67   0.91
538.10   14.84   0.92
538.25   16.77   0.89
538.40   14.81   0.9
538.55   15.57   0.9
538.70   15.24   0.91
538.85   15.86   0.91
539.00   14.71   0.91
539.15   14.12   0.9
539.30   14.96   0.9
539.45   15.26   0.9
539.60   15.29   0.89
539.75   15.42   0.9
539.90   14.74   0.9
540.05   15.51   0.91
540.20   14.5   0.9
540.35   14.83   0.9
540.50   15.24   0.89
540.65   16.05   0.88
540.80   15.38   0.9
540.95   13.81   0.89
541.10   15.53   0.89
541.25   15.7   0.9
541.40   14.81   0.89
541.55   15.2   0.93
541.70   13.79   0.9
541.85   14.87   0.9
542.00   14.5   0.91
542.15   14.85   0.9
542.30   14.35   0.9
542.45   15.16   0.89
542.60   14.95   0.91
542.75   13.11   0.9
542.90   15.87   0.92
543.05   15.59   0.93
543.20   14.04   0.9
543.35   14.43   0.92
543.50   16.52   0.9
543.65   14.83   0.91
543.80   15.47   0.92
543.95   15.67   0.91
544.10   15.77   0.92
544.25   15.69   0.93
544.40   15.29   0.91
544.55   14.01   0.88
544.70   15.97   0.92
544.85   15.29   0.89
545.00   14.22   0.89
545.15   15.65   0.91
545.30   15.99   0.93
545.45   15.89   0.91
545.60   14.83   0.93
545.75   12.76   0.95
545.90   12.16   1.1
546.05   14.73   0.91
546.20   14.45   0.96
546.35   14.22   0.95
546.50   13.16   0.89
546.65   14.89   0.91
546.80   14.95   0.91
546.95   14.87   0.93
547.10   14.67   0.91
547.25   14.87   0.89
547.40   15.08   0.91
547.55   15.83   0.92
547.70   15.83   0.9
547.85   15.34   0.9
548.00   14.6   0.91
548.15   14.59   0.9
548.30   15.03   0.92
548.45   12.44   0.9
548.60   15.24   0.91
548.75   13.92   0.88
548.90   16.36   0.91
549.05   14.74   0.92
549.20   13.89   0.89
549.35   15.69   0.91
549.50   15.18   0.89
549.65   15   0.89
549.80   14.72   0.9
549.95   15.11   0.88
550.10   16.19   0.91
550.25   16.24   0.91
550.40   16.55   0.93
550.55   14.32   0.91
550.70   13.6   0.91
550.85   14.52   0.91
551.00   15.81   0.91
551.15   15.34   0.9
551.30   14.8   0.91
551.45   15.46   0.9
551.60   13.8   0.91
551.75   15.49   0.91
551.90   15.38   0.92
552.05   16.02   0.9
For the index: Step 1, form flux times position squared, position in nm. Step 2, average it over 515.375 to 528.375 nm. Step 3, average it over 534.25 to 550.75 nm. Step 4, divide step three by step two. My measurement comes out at 0.78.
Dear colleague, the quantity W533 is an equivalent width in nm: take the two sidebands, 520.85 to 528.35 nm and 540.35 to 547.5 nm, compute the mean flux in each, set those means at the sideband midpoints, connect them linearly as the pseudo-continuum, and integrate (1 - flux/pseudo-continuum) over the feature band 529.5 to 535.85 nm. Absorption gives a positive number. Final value 0.503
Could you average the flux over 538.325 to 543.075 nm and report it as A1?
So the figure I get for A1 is 15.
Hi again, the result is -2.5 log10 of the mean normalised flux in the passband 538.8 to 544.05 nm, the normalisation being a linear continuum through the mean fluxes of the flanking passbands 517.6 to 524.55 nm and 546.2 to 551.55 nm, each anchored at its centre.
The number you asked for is 0.11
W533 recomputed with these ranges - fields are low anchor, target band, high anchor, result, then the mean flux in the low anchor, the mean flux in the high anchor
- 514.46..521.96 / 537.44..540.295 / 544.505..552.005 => 0.39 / 23.6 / 14.9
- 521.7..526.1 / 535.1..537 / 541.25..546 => 0.11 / 18.8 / 14.9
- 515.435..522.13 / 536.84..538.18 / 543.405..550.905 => 0.18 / 23.2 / 14.9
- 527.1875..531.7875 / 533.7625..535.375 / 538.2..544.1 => 0.06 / 16.4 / 15.1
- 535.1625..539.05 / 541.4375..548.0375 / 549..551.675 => 0.15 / 15.4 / 15.1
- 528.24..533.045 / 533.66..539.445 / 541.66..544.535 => 0.09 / 16.1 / 15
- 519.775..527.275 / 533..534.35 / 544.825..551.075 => 0.20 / 19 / 14.8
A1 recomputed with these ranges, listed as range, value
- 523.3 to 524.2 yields 18.6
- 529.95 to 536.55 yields 15.5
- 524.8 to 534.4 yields 16.4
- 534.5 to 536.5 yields 15.6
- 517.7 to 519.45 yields 23.7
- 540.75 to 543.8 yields 14.9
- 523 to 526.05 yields 18.5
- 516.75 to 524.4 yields 21.6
